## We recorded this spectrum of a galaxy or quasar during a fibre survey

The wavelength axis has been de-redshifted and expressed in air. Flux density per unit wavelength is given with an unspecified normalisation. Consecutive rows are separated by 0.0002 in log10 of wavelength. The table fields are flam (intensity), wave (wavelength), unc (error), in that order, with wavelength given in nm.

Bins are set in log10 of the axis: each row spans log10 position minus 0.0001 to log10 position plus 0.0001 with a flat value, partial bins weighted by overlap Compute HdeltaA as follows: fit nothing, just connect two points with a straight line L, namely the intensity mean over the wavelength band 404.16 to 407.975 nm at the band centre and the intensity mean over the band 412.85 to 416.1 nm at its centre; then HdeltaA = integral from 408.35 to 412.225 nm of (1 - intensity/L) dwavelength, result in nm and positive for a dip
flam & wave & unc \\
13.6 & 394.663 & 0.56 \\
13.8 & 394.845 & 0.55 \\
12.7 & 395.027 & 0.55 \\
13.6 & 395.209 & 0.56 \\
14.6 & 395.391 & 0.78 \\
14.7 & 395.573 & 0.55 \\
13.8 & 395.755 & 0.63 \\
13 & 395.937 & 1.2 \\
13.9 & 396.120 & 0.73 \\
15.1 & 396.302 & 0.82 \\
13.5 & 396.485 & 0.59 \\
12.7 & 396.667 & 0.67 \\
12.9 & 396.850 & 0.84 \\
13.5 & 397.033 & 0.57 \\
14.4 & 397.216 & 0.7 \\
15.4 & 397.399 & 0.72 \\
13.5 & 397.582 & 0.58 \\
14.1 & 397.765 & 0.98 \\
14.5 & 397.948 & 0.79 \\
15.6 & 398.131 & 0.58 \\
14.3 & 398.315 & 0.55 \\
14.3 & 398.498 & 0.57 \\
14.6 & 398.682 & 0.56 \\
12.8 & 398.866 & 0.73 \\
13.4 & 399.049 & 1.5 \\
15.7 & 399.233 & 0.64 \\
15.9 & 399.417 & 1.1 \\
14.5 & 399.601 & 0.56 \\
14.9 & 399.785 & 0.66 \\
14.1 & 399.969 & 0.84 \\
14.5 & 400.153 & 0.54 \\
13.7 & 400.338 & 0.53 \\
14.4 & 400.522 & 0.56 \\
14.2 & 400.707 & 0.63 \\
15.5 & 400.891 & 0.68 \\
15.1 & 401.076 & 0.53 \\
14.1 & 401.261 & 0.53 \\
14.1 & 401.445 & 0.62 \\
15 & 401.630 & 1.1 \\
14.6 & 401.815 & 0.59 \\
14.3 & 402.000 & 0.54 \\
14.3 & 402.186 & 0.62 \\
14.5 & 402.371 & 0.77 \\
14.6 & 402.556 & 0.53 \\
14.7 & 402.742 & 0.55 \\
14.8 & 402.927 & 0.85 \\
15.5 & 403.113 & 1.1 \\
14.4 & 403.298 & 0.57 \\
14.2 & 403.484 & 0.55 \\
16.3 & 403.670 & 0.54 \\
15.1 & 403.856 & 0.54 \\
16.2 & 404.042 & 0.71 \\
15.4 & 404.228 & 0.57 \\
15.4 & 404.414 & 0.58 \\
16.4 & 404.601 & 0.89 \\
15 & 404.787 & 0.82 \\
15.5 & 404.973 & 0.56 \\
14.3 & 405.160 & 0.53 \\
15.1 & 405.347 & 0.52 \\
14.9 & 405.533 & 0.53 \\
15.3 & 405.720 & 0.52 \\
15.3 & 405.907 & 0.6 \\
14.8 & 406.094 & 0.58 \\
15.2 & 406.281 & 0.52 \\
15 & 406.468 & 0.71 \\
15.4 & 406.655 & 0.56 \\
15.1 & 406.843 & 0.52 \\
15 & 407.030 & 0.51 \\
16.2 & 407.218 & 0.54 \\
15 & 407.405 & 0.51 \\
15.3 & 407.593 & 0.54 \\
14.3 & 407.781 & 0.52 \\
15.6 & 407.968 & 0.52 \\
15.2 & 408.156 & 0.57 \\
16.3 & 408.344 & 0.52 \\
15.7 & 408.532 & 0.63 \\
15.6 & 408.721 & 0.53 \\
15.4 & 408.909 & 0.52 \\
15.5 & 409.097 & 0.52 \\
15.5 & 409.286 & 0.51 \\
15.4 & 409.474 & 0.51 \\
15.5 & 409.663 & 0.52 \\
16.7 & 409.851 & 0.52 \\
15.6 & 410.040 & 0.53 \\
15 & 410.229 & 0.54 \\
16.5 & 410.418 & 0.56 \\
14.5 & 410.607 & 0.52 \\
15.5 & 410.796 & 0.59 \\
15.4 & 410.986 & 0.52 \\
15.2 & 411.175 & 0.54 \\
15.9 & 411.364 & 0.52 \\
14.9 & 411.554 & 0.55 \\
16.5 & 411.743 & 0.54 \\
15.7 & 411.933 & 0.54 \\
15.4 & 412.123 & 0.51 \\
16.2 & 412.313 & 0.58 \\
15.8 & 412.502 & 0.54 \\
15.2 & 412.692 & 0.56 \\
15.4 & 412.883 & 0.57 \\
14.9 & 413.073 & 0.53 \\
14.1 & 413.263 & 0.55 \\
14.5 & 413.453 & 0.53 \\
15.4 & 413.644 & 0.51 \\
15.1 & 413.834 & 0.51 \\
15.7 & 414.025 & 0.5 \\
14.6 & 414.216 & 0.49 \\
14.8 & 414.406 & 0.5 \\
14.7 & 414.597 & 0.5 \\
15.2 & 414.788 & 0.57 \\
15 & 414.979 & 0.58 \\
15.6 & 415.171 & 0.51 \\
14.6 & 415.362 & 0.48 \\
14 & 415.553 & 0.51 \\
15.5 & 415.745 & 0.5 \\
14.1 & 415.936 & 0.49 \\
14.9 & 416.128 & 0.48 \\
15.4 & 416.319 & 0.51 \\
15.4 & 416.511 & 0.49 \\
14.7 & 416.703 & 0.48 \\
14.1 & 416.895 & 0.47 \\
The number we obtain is -0.140 nm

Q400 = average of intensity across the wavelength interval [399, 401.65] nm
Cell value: 14.6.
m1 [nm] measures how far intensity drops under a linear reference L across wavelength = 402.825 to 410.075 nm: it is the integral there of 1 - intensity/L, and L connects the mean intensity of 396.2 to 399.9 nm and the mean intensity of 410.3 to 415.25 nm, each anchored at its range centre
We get -0.24 nm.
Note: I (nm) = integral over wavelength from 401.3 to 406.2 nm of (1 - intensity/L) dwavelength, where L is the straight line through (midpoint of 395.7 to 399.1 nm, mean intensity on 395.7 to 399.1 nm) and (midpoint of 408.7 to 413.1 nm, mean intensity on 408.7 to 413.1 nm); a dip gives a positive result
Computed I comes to -0.09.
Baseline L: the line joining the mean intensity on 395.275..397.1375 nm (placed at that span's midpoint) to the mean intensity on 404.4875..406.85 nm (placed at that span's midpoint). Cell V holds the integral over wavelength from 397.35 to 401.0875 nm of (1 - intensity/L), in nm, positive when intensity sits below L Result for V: -0.07 nm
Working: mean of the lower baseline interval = 13.8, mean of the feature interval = 14.5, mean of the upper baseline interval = 15.2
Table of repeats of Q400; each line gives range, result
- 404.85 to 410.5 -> 15.4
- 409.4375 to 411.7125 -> 15.5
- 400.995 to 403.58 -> 14.6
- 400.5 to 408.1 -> 15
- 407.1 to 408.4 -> 15.4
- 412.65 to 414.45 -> 15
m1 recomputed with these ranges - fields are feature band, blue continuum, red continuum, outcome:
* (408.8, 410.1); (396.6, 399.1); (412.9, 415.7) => -0.09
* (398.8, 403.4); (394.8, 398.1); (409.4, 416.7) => -0.09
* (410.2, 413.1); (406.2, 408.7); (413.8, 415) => -0.07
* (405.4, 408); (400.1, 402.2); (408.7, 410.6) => 0.01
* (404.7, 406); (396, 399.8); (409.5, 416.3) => -0.03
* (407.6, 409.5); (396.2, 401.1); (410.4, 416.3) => -0.07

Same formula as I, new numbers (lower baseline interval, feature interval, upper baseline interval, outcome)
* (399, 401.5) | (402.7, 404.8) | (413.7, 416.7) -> -0.09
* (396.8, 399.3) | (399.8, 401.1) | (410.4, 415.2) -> -0.01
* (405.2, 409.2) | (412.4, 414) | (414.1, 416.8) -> -0.01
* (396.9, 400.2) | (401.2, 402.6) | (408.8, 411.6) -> 0.03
